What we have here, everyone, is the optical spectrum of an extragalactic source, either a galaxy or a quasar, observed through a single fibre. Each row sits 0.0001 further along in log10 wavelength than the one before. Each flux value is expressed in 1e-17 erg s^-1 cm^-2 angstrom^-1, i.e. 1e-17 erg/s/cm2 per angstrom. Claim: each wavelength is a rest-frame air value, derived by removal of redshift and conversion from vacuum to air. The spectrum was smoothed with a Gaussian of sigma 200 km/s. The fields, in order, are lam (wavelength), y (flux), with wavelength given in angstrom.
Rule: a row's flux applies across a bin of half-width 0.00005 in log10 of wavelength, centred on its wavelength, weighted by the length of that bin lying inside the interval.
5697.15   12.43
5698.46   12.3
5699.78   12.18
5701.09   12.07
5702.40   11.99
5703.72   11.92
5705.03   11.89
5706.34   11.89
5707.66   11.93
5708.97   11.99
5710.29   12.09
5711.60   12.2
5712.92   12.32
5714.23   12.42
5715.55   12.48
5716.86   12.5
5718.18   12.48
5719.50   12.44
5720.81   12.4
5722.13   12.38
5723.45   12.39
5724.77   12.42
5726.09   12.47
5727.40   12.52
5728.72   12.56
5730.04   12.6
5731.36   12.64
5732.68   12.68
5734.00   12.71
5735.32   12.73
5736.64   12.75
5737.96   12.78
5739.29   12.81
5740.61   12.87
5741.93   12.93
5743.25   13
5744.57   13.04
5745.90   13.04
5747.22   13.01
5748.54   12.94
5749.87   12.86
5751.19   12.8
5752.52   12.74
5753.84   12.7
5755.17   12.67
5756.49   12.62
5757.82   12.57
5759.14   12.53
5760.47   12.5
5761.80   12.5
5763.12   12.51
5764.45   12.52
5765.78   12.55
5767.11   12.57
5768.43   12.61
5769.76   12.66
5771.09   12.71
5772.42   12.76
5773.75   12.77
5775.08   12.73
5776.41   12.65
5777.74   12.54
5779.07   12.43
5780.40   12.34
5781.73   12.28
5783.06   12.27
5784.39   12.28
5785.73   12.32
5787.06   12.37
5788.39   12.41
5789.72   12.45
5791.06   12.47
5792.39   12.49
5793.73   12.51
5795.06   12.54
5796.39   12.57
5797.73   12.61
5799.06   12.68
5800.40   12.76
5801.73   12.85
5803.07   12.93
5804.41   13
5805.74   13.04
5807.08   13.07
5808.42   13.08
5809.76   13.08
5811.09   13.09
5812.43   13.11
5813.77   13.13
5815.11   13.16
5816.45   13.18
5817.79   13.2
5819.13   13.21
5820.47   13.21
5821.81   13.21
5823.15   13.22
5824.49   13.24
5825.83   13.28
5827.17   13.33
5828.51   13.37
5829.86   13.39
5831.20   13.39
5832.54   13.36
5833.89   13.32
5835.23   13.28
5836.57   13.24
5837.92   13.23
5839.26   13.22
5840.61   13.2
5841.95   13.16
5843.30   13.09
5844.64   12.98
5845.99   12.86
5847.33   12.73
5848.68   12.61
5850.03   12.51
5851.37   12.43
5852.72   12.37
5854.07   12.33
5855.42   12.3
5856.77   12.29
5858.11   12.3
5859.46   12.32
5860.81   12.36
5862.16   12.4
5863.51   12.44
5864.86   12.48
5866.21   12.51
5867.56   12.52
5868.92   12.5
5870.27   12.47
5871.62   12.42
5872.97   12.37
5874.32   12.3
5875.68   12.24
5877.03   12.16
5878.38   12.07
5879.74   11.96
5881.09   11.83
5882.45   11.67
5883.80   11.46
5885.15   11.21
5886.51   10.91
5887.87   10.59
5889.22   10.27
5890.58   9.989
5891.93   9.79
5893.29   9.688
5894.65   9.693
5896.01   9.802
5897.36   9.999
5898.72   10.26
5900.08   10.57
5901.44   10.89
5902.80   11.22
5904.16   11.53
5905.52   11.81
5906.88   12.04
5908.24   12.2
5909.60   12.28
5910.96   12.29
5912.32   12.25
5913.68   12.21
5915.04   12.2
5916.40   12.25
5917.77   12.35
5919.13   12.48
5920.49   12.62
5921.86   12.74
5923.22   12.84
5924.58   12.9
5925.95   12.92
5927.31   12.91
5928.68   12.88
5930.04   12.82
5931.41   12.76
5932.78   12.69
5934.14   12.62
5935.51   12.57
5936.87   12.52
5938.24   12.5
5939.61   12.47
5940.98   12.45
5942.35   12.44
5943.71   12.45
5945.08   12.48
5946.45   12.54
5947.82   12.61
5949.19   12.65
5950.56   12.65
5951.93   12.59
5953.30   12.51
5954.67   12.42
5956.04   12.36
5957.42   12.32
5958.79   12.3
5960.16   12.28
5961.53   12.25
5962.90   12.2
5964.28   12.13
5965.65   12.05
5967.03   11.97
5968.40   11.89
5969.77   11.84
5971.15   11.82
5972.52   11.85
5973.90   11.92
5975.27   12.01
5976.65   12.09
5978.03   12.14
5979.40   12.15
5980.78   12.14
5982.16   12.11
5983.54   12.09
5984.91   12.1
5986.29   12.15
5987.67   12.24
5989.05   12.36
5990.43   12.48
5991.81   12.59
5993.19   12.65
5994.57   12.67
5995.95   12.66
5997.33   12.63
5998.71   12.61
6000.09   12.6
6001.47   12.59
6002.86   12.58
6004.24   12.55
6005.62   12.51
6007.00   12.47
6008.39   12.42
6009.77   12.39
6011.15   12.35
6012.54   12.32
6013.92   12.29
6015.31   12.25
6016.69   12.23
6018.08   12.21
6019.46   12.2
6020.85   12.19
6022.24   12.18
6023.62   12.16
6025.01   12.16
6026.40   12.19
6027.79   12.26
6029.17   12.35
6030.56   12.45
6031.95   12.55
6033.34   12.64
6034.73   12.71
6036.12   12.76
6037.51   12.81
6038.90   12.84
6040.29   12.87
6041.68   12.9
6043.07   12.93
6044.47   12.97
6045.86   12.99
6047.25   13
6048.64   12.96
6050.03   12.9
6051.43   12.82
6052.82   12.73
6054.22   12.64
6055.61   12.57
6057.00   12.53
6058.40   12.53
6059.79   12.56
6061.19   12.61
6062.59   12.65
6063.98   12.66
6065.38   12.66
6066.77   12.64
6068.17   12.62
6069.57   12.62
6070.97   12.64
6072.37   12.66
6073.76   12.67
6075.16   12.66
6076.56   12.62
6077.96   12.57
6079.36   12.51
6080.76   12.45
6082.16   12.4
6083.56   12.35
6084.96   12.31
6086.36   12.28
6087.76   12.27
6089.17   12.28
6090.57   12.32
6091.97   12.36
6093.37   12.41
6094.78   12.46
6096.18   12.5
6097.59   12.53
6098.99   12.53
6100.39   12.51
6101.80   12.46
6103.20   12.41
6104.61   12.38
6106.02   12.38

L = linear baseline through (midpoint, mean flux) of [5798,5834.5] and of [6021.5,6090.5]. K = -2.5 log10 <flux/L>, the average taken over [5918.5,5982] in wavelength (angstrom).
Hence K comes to 0.04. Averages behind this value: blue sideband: 13.1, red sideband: 12.6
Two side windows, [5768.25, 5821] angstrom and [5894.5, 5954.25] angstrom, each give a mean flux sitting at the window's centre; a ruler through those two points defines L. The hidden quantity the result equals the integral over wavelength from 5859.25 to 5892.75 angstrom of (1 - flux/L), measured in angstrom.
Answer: 1.6 angstrom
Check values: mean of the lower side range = 12.7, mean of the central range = 11.8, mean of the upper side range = 12.2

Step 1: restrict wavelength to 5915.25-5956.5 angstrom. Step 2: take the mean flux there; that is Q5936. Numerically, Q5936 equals 12.6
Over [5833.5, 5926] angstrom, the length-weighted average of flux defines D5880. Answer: 12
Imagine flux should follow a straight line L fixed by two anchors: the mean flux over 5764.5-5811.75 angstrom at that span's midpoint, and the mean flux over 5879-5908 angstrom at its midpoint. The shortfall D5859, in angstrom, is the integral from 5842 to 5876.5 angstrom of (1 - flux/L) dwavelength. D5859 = -3.2 angstrom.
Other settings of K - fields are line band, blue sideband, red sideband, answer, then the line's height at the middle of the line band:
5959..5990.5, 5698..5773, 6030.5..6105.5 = 0.043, 12.6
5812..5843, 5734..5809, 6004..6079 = -0.050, 12.7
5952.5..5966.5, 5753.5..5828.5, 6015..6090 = 0.031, 12.6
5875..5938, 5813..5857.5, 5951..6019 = 0.083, 12.7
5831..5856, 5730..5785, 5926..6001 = -0.031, 12.6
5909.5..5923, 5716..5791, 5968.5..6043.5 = 0.006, 12.5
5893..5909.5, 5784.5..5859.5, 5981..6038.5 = 0.166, 12.7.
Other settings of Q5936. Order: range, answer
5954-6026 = 12.3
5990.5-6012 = 12.5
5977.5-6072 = 12.5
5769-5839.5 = 12.9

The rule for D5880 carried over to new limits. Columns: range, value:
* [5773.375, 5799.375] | 12.5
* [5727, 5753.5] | 12.8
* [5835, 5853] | 12.9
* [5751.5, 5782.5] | 12.6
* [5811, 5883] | 12.8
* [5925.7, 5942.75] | 12.7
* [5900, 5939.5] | 12.3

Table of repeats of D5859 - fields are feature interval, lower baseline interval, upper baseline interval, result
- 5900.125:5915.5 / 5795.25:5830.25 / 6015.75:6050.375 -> 1.2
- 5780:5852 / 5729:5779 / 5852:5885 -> -2.7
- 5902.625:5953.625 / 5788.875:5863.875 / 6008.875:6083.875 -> 1.1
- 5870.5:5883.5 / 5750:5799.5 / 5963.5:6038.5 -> 0.4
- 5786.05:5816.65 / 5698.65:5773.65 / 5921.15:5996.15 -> -0.7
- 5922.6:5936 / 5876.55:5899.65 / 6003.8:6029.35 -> -1.8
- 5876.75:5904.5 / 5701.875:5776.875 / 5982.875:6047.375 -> 3.8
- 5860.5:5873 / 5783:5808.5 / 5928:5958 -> 0.1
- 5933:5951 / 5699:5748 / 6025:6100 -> 0.0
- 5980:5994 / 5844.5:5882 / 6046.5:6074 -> 0.3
